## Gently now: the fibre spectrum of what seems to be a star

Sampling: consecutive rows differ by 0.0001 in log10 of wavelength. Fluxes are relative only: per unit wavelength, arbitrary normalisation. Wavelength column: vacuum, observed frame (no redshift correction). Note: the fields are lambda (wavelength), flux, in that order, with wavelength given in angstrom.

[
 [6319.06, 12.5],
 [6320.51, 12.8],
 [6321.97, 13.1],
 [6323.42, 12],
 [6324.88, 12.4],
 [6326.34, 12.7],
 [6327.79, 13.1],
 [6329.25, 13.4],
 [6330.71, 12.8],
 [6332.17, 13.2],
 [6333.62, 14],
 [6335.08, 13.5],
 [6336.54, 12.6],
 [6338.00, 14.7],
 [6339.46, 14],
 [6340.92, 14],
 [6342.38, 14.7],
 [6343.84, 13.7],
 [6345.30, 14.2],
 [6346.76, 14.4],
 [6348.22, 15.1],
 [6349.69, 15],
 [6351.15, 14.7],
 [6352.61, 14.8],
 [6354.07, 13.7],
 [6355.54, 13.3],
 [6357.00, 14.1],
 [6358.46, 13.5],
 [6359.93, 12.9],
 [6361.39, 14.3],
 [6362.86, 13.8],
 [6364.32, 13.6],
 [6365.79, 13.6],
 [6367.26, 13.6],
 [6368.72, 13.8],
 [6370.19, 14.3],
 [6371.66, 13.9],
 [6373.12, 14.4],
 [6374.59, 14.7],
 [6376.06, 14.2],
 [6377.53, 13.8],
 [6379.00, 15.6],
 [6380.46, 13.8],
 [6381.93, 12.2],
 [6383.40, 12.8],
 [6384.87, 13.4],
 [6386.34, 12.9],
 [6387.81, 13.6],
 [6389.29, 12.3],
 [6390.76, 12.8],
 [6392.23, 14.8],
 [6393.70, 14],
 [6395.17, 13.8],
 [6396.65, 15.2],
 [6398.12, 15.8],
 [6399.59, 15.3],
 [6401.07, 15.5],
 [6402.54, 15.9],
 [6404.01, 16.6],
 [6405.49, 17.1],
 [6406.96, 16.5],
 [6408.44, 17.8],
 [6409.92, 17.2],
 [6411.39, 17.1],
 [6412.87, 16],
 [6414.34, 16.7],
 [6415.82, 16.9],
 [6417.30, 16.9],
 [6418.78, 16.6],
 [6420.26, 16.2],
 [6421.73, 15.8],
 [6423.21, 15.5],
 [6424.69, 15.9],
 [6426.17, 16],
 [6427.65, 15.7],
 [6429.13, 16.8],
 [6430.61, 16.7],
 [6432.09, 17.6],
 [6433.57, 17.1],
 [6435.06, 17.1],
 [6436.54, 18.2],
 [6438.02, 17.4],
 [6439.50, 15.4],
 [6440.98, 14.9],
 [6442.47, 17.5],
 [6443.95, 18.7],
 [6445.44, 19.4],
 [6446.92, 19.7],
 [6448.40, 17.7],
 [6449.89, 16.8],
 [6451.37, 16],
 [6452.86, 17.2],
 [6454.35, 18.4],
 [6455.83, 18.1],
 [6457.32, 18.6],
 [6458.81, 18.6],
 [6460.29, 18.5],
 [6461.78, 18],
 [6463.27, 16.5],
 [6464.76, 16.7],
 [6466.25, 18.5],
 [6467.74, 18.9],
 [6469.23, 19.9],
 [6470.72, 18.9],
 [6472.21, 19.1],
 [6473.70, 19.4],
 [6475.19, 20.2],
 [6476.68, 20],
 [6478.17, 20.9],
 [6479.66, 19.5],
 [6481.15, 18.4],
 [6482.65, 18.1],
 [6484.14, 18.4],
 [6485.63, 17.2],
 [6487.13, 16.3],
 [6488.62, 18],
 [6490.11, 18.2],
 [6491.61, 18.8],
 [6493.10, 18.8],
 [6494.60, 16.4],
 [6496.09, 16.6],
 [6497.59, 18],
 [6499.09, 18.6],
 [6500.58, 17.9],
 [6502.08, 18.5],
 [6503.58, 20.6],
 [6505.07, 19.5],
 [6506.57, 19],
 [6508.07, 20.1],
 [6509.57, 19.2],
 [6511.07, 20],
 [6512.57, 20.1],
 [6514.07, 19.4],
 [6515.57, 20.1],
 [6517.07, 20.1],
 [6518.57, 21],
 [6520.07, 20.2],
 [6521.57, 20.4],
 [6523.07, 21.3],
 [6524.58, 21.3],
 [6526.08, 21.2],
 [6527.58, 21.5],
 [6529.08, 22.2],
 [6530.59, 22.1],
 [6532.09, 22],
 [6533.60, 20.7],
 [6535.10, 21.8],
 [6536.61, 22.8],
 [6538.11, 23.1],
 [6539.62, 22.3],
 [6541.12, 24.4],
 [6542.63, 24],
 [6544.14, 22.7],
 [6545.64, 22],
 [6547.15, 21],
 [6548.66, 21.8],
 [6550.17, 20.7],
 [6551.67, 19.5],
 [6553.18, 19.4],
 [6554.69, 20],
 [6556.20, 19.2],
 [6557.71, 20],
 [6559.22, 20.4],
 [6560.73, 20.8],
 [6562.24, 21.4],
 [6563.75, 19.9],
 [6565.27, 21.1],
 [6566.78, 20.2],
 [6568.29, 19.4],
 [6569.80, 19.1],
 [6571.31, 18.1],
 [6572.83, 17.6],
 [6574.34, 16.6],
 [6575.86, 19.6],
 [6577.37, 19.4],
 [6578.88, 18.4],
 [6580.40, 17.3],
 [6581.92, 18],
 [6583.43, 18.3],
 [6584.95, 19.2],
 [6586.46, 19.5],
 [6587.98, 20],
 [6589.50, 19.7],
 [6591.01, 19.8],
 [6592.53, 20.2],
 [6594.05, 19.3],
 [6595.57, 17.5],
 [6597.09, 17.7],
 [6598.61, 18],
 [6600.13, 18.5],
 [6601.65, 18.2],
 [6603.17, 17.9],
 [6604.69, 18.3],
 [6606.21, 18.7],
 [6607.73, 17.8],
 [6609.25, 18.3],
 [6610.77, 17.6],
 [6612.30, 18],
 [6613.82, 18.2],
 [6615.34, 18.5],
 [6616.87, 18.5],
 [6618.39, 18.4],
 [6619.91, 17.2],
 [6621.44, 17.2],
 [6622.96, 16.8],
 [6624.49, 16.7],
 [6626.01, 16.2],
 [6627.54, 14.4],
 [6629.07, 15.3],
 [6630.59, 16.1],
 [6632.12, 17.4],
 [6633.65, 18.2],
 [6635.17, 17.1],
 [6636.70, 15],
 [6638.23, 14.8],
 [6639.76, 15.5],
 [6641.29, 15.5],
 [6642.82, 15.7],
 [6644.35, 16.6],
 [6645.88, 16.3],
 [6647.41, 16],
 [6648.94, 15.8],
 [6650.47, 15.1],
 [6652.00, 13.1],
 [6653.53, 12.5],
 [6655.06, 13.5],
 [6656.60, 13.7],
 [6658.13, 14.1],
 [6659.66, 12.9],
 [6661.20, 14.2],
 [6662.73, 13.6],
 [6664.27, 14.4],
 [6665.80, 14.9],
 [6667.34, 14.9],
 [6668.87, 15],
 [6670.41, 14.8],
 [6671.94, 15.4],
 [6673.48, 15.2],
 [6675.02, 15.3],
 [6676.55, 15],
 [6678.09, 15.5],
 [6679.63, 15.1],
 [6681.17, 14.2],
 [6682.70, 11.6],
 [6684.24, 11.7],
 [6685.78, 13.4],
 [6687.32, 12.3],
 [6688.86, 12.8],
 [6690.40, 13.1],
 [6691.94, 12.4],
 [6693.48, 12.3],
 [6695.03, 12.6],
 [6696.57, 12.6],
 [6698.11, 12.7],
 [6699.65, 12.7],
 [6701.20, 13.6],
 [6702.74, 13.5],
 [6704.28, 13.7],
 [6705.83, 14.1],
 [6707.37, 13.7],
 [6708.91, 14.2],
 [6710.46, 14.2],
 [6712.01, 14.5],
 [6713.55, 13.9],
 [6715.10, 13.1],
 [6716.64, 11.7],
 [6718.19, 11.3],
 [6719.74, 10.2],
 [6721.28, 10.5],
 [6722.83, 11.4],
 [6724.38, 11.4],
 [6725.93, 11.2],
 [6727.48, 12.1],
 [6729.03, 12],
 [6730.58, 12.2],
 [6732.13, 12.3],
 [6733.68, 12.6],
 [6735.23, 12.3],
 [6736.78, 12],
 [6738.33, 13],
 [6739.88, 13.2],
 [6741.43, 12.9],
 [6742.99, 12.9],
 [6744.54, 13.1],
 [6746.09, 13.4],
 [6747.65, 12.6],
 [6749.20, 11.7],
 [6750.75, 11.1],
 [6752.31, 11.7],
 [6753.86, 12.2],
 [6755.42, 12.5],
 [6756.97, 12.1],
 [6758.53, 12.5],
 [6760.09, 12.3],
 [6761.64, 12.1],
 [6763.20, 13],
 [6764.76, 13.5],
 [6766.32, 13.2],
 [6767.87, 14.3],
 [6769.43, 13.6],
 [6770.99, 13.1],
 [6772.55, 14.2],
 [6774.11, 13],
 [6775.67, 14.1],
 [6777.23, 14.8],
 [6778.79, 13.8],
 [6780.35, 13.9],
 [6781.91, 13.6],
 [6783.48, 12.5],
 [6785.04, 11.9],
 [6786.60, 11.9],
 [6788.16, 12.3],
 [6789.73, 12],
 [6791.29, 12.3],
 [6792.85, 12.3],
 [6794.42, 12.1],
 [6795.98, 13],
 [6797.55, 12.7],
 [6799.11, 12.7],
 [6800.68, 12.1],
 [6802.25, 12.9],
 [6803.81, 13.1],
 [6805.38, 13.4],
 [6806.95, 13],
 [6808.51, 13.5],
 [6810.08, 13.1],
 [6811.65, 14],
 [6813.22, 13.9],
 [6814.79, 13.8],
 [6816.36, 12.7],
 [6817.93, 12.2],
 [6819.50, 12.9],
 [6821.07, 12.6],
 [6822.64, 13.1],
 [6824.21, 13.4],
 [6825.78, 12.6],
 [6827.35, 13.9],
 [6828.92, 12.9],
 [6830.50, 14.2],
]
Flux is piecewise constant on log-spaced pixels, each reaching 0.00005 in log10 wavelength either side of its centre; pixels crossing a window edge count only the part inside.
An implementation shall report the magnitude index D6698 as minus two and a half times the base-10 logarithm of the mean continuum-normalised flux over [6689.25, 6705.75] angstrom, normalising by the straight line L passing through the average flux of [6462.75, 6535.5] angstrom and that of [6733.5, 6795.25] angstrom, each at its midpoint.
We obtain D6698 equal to 0.12 mag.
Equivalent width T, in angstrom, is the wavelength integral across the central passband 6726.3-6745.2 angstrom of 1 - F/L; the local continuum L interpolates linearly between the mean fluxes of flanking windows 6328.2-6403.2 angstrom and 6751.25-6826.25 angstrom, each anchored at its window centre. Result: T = 0.80 angstrom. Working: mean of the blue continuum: 14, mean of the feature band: 12.5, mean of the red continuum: 12.9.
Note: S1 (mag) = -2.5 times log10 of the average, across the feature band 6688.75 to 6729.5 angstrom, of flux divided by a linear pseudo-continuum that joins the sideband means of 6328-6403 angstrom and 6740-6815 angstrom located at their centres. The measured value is 0.04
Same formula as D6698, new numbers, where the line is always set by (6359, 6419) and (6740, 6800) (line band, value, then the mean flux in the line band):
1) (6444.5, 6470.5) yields -0.248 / 18.1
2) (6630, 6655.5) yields -0.157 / 15.6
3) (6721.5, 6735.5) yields 0.101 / 11.9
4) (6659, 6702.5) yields -0.036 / 13.7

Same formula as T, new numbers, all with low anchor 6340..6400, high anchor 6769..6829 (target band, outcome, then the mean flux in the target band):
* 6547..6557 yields -4.84 angstrom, 20.2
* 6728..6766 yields 1.99 angstrom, 12.5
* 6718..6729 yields 1.67 angstrom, 11.2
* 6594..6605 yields -3.75 angstrom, 18.1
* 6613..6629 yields -4.39 angstrom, 17.1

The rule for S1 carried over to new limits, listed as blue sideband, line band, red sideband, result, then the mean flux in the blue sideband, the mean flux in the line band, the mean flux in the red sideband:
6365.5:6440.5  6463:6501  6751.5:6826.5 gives -0.23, 15.4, 18.4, 12.9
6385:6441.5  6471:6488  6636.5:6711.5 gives -0.22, 15.9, 18.9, 14.1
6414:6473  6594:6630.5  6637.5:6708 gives -0.18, 17.4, 17.6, 14.1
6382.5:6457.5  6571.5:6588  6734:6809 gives -0.25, 16.2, 18.5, 12.8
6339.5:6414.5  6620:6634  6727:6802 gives -0.23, 14.5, 16.5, 12.7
